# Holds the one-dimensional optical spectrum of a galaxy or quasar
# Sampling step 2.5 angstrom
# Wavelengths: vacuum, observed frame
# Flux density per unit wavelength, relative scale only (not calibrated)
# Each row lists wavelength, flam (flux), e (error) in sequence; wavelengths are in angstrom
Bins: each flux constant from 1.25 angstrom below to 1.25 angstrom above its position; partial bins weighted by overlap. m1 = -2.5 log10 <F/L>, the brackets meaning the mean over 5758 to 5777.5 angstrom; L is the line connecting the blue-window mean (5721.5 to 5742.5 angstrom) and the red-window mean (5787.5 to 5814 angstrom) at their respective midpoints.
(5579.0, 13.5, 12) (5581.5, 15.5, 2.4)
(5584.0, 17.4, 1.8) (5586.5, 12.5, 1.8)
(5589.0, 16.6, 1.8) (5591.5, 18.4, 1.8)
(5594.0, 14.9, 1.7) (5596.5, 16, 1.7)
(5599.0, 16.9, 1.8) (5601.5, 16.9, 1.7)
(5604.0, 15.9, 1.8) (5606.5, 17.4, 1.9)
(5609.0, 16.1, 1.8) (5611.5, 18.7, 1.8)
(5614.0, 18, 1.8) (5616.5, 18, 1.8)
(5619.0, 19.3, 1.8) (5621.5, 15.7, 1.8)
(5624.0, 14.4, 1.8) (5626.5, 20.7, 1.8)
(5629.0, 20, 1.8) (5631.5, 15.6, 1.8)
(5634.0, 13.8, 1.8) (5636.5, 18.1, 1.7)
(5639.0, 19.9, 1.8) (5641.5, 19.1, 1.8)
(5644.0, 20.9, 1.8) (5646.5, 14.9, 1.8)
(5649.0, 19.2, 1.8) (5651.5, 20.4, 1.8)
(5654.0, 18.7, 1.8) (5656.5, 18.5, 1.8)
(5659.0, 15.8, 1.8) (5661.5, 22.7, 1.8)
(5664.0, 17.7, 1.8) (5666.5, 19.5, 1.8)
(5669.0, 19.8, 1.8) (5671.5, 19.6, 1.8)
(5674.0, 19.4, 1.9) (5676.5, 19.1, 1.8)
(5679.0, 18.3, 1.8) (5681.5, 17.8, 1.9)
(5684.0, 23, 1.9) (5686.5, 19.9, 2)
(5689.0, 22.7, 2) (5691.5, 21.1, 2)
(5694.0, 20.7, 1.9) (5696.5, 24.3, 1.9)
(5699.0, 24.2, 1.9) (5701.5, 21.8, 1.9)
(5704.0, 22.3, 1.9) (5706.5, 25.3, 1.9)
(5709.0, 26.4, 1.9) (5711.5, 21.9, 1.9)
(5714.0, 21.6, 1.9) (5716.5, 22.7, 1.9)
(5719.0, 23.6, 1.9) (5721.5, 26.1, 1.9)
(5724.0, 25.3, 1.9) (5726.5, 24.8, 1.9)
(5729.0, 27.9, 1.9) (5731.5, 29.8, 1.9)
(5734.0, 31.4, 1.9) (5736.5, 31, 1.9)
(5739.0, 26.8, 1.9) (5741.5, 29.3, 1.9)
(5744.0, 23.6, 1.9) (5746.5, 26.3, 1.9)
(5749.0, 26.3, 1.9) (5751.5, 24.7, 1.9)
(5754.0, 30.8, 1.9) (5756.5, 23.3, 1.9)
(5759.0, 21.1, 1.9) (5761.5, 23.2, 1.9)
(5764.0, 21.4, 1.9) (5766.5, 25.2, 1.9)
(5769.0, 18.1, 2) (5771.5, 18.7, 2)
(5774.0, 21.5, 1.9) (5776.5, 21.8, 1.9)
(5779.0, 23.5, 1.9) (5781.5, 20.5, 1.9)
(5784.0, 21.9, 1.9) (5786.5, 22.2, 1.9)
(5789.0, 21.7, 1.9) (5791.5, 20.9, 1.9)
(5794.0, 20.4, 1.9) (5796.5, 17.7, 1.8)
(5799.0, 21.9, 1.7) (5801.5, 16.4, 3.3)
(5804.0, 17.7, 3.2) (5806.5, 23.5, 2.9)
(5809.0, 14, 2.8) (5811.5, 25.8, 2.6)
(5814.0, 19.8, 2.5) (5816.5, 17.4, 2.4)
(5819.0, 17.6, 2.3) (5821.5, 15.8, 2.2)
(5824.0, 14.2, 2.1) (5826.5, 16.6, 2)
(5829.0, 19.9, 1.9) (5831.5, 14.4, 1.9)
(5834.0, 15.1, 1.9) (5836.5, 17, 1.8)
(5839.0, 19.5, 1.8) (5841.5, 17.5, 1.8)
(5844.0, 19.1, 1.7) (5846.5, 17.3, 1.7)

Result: 0.12 mag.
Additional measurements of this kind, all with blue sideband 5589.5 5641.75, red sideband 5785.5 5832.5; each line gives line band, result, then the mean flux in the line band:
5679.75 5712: -0.24 mag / 22.4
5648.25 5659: -0.07 mag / 18.8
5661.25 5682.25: -0.09 mag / 19.2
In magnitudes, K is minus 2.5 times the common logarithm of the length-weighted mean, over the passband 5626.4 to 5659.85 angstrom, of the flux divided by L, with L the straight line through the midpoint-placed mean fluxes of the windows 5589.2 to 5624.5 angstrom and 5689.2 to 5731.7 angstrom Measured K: 0.07 mag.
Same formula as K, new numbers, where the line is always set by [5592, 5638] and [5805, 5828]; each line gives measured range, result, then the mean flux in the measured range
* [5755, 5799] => -0.19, 21.4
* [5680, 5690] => -0.18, 20.7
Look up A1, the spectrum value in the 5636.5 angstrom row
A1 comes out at 18.1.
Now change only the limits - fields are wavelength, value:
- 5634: 13.8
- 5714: 21.6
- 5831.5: 14.4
